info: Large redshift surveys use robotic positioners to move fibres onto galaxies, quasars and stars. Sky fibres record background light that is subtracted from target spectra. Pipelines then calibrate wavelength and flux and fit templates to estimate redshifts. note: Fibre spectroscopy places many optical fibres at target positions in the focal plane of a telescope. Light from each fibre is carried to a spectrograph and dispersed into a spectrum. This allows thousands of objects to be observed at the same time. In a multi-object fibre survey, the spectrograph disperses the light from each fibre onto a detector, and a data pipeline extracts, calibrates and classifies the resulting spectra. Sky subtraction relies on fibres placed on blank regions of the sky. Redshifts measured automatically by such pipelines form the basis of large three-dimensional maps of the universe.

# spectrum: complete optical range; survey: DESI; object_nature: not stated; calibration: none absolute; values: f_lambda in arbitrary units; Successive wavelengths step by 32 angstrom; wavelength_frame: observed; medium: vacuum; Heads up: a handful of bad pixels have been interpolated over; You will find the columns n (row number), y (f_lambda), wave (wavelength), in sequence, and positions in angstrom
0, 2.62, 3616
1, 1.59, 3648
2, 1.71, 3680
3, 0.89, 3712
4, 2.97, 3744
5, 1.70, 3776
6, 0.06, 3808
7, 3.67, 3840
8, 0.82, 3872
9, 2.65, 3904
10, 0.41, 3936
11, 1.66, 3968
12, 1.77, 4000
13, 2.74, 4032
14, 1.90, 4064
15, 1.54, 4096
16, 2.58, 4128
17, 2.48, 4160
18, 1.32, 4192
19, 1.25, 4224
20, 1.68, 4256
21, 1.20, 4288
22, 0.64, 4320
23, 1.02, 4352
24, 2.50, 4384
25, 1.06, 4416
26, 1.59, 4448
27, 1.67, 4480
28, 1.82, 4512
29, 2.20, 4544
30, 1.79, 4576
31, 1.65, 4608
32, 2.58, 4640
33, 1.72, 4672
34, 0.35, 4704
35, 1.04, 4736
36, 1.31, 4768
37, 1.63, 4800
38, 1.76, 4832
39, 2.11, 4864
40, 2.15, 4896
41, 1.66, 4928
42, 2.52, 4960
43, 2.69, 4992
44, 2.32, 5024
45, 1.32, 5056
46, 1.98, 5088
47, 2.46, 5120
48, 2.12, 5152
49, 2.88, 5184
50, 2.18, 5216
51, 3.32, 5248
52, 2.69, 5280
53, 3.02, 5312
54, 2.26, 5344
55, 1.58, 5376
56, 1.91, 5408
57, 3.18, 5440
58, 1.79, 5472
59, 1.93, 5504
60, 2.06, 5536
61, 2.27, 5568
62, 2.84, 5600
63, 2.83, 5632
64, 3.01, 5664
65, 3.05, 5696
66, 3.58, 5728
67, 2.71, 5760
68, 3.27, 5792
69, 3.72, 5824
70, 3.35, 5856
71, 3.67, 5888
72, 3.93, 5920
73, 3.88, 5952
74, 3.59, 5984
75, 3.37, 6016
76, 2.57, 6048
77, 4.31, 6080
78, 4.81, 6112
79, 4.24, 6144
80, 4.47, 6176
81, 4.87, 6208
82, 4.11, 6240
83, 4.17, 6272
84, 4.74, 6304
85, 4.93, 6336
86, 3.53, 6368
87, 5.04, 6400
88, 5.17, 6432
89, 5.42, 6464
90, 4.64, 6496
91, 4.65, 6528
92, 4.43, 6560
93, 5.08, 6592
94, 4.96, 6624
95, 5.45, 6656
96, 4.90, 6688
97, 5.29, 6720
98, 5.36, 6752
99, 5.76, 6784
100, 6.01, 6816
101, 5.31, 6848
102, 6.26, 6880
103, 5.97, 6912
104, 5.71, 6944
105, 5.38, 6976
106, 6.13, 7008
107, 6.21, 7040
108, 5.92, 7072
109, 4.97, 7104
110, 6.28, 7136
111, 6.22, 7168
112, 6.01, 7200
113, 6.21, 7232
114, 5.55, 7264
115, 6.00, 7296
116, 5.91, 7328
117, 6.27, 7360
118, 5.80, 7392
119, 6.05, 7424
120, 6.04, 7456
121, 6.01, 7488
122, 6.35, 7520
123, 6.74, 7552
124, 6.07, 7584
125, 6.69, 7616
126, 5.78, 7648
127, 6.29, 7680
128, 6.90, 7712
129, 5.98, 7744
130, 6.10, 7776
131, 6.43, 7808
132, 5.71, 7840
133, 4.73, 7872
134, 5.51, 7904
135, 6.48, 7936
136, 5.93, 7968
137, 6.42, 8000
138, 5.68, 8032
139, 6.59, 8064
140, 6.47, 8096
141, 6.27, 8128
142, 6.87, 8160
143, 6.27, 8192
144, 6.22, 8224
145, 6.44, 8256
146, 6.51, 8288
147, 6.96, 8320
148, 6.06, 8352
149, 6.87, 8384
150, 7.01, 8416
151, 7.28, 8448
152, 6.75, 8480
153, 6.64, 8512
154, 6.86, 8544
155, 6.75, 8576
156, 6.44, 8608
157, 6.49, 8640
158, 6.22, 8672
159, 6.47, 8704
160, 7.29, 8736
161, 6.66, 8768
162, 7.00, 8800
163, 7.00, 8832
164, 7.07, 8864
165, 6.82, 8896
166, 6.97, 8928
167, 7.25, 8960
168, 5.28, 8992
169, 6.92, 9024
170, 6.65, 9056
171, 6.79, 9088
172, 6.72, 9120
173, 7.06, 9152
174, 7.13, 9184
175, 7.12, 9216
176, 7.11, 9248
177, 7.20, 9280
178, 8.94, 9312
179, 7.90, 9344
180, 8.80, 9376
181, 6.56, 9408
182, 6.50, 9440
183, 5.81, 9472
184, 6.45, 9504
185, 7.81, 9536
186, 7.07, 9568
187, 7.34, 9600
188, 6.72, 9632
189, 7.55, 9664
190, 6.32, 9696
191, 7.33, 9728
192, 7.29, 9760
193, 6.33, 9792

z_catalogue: 0.524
